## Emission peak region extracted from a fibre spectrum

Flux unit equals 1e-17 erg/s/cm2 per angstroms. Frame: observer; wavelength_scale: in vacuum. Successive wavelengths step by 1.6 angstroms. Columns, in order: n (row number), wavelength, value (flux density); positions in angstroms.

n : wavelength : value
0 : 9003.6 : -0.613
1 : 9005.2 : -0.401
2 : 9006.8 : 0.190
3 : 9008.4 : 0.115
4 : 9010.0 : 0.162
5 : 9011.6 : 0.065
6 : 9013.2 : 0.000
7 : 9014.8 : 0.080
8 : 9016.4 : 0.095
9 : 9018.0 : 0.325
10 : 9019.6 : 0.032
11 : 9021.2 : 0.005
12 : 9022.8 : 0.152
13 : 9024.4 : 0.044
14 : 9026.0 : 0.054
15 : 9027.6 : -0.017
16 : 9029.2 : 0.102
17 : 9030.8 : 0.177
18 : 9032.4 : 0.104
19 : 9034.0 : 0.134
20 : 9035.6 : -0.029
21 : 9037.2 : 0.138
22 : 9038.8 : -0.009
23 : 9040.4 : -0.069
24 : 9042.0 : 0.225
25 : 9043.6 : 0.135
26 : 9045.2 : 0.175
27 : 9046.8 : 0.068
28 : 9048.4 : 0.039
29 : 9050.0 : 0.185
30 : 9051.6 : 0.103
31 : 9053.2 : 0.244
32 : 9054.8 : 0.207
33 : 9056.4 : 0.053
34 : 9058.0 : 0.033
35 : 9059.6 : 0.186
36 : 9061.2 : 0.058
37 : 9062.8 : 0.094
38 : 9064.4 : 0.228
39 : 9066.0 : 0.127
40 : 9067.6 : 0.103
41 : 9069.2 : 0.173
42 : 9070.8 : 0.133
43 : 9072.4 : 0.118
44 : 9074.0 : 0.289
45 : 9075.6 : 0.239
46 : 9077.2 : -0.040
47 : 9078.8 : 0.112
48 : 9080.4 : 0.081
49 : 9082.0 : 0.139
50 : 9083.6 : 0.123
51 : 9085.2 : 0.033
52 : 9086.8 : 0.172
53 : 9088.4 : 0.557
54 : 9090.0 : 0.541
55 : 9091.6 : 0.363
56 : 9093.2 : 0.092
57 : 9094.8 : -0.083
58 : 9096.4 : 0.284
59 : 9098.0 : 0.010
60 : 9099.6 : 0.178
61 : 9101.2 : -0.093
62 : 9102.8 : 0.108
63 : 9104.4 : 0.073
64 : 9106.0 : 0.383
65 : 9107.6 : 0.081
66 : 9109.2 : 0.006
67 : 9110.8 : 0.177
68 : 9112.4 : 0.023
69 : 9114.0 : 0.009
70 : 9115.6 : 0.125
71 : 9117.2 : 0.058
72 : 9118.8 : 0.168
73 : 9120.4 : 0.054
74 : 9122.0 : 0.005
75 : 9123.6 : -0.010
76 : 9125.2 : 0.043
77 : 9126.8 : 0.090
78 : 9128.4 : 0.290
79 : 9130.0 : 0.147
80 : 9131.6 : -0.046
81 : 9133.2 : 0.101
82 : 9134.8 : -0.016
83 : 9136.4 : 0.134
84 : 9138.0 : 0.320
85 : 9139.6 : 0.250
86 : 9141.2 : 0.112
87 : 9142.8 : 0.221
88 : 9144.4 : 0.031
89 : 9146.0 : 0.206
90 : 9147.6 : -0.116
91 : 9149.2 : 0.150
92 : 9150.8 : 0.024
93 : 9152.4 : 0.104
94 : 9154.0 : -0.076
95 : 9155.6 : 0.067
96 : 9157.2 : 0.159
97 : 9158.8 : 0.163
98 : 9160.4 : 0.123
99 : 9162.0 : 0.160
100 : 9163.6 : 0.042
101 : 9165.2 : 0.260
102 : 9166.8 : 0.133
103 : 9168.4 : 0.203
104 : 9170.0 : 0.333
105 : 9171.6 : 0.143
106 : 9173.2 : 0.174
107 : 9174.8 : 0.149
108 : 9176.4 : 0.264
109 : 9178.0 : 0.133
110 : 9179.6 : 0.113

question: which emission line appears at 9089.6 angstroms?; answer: H-gamma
